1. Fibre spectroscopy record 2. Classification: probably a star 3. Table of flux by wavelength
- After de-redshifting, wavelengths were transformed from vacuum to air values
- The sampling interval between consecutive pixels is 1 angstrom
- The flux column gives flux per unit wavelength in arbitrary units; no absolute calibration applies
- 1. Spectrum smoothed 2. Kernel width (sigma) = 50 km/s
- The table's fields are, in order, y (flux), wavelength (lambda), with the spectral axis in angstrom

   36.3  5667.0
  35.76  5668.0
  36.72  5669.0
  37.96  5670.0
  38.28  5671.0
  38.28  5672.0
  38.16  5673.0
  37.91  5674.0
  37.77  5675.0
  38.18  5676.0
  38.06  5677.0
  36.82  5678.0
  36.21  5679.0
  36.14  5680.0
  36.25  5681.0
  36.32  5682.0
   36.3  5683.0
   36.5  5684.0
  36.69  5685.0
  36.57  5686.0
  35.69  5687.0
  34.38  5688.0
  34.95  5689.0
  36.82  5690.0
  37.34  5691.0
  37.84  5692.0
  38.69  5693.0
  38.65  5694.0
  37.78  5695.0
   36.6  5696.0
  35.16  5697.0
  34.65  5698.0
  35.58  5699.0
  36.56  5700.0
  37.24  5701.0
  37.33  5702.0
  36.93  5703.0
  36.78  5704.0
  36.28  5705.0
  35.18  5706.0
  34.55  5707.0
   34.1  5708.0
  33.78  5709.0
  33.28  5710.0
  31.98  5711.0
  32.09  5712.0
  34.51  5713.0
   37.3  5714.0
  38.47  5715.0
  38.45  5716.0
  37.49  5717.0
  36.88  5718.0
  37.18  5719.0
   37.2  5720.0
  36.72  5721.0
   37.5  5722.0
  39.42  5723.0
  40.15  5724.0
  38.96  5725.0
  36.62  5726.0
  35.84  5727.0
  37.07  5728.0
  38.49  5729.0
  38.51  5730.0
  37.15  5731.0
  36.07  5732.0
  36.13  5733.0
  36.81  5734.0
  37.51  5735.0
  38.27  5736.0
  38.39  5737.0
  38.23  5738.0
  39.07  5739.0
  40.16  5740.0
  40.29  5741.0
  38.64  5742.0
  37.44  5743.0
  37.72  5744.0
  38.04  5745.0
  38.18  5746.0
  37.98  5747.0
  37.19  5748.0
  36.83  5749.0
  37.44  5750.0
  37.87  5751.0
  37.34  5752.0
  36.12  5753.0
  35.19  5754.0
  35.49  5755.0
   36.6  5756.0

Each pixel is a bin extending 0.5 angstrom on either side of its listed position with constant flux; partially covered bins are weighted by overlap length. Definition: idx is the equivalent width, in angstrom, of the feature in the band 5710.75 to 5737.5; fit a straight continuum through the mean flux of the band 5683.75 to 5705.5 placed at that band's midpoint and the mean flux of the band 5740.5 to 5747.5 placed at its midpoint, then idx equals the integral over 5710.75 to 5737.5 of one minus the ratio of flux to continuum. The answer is 0.4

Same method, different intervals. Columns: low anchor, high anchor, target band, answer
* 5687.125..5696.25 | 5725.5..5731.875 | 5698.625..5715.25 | 0.76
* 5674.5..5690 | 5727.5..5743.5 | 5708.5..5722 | 0.57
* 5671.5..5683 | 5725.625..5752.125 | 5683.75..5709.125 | 0.75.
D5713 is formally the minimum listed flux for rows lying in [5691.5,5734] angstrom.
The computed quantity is 31.98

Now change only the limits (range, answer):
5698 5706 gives 34.65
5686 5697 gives 34.38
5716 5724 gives 36.72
